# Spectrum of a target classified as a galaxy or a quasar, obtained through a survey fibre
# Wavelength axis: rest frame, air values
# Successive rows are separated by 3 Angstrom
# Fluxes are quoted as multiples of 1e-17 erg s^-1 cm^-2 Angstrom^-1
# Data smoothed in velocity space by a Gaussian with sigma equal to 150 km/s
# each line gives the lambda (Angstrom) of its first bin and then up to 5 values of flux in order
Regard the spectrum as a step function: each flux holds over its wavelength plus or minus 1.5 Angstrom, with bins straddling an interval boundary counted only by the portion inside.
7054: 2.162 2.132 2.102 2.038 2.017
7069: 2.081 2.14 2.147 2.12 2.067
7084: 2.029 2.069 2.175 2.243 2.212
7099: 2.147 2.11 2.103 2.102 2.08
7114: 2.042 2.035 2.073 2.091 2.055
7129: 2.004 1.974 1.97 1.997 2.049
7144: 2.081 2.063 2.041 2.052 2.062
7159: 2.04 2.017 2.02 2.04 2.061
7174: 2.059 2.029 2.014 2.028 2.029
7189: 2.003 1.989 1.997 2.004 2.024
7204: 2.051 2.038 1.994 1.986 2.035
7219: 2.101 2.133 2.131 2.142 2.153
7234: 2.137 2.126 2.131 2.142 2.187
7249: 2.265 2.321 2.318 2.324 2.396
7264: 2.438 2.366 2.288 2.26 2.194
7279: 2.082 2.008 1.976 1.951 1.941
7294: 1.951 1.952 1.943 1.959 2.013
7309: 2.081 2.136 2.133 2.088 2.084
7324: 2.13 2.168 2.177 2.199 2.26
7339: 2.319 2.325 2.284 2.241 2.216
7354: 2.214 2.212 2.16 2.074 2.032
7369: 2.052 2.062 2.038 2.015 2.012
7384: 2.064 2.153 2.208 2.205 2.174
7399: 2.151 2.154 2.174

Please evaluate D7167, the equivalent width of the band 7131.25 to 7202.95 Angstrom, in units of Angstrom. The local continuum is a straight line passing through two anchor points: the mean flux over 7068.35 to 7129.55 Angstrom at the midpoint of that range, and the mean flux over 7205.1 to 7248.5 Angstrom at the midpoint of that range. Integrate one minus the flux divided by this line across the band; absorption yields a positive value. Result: 2.62 Angstrom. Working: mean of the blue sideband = 2.1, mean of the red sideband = 2.11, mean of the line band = 2.03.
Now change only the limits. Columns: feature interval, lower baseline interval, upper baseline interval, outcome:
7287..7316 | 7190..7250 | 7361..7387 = 0.89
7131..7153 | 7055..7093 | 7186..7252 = 0.70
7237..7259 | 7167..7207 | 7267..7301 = -1.94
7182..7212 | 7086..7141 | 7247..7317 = 1.38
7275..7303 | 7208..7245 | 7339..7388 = 1.65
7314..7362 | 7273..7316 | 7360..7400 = -3.16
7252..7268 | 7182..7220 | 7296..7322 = -2.60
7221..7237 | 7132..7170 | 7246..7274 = 0.74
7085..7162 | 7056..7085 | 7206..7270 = 1.65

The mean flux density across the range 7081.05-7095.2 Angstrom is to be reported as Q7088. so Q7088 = 2.13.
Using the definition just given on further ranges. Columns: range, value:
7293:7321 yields 2.03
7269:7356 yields 2.12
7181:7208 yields 2.02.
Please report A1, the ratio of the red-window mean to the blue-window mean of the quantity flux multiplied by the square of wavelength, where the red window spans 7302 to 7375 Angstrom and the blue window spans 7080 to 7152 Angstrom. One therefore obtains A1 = 1.1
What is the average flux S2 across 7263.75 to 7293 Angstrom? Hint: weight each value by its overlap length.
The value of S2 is 2.13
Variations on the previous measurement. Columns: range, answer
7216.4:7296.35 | 2.17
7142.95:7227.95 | 2.04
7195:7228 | 2.05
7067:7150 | 2.08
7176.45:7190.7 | 2.02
